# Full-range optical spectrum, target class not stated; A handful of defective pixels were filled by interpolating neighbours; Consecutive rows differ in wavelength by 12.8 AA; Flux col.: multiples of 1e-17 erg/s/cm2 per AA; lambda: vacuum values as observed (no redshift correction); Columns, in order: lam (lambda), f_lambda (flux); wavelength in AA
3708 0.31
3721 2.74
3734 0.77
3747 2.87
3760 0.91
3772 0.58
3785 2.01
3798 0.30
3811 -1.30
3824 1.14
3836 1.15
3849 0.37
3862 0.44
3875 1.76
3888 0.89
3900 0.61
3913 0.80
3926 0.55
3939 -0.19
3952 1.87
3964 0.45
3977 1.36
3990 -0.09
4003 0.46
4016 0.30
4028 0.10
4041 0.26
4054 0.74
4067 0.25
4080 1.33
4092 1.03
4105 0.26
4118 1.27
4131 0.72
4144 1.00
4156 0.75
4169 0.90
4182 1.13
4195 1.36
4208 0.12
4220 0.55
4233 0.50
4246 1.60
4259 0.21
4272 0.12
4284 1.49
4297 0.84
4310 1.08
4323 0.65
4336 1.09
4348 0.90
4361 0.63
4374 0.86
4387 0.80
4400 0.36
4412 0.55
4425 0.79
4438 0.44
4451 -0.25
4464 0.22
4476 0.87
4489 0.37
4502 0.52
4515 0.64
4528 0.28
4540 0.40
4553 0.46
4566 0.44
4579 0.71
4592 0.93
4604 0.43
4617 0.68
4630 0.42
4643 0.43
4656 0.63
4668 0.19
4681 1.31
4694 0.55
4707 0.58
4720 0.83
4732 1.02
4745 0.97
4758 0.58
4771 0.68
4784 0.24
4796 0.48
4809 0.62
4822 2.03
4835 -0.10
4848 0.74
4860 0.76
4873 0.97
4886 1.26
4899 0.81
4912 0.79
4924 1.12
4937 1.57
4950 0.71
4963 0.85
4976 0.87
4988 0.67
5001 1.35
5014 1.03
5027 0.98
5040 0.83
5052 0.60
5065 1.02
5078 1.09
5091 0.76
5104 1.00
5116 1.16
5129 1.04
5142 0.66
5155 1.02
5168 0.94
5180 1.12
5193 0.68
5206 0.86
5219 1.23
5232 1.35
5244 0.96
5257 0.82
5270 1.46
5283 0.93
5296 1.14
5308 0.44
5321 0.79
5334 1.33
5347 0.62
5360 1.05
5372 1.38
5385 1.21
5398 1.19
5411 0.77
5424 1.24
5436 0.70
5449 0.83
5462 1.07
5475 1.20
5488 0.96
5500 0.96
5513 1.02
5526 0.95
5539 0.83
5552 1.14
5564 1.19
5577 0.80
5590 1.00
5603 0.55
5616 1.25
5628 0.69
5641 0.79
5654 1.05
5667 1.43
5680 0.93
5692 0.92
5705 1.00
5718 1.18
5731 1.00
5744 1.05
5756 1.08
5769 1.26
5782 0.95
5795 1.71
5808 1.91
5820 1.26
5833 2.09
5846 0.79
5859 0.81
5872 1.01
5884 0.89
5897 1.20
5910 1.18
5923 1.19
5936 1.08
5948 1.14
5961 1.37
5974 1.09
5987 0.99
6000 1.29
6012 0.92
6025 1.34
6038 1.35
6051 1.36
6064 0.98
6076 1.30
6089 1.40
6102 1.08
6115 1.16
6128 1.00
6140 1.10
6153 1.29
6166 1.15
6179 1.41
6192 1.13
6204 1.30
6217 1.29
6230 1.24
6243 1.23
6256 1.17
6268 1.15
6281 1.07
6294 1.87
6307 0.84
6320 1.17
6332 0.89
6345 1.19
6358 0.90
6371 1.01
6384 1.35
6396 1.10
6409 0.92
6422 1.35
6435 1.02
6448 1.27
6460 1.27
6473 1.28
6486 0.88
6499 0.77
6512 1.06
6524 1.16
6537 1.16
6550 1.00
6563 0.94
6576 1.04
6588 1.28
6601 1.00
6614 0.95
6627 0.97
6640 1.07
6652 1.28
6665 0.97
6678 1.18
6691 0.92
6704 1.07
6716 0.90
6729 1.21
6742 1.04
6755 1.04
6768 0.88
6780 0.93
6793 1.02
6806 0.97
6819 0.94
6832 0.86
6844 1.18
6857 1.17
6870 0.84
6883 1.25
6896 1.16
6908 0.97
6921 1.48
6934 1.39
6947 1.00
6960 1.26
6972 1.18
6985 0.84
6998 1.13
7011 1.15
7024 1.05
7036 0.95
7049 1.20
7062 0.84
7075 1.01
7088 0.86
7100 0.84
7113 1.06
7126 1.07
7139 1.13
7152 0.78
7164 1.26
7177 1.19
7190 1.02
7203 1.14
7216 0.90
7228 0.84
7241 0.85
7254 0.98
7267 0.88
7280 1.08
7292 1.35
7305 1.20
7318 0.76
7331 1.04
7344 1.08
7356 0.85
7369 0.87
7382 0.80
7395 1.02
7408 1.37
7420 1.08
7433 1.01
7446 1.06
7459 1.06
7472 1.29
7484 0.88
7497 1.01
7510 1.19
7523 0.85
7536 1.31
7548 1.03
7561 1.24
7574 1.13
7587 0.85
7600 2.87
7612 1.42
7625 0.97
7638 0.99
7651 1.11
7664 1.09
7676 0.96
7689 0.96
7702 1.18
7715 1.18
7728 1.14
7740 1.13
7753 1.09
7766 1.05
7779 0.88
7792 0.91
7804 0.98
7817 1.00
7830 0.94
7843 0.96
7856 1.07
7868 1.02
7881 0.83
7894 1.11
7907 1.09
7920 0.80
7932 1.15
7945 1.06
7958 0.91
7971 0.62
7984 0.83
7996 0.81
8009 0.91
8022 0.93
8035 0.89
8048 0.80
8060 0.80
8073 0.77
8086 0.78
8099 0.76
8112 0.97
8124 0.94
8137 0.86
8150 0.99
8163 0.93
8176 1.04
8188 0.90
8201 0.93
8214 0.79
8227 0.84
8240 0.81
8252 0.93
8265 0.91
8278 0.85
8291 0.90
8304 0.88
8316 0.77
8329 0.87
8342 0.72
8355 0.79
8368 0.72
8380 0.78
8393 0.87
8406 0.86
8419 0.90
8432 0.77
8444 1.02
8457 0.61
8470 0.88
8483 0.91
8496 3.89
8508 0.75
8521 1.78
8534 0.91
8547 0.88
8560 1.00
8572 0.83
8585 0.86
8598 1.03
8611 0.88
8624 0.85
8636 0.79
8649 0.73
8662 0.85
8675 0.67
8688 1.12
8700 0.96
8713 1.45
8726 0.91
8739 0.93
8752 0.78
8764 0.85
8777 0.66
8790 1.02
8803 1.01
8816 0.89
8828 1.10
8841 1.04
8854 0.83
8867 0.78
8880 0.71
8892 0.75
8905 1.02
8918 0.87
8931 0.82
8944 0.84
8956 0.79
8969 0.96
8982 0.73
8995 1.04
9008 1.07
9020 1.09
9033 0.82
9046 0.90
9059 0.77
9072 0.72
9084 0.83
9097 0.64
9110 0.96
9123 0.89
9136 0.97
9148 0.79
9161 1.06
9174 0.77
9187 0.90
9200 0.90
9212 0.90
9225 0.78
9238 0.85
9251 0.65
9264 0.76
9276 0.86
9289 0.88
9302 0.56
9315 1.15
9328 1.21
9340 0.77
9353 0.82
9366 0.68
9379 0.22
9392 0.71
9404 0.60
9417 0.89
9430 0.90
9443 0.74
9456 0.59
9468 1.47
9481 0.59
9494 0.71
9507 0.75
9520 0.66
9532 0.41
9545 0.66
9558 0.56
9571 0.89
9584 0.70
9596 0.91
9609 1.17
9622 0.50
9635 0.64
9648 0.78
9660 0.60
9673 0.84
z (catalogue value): 0.29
